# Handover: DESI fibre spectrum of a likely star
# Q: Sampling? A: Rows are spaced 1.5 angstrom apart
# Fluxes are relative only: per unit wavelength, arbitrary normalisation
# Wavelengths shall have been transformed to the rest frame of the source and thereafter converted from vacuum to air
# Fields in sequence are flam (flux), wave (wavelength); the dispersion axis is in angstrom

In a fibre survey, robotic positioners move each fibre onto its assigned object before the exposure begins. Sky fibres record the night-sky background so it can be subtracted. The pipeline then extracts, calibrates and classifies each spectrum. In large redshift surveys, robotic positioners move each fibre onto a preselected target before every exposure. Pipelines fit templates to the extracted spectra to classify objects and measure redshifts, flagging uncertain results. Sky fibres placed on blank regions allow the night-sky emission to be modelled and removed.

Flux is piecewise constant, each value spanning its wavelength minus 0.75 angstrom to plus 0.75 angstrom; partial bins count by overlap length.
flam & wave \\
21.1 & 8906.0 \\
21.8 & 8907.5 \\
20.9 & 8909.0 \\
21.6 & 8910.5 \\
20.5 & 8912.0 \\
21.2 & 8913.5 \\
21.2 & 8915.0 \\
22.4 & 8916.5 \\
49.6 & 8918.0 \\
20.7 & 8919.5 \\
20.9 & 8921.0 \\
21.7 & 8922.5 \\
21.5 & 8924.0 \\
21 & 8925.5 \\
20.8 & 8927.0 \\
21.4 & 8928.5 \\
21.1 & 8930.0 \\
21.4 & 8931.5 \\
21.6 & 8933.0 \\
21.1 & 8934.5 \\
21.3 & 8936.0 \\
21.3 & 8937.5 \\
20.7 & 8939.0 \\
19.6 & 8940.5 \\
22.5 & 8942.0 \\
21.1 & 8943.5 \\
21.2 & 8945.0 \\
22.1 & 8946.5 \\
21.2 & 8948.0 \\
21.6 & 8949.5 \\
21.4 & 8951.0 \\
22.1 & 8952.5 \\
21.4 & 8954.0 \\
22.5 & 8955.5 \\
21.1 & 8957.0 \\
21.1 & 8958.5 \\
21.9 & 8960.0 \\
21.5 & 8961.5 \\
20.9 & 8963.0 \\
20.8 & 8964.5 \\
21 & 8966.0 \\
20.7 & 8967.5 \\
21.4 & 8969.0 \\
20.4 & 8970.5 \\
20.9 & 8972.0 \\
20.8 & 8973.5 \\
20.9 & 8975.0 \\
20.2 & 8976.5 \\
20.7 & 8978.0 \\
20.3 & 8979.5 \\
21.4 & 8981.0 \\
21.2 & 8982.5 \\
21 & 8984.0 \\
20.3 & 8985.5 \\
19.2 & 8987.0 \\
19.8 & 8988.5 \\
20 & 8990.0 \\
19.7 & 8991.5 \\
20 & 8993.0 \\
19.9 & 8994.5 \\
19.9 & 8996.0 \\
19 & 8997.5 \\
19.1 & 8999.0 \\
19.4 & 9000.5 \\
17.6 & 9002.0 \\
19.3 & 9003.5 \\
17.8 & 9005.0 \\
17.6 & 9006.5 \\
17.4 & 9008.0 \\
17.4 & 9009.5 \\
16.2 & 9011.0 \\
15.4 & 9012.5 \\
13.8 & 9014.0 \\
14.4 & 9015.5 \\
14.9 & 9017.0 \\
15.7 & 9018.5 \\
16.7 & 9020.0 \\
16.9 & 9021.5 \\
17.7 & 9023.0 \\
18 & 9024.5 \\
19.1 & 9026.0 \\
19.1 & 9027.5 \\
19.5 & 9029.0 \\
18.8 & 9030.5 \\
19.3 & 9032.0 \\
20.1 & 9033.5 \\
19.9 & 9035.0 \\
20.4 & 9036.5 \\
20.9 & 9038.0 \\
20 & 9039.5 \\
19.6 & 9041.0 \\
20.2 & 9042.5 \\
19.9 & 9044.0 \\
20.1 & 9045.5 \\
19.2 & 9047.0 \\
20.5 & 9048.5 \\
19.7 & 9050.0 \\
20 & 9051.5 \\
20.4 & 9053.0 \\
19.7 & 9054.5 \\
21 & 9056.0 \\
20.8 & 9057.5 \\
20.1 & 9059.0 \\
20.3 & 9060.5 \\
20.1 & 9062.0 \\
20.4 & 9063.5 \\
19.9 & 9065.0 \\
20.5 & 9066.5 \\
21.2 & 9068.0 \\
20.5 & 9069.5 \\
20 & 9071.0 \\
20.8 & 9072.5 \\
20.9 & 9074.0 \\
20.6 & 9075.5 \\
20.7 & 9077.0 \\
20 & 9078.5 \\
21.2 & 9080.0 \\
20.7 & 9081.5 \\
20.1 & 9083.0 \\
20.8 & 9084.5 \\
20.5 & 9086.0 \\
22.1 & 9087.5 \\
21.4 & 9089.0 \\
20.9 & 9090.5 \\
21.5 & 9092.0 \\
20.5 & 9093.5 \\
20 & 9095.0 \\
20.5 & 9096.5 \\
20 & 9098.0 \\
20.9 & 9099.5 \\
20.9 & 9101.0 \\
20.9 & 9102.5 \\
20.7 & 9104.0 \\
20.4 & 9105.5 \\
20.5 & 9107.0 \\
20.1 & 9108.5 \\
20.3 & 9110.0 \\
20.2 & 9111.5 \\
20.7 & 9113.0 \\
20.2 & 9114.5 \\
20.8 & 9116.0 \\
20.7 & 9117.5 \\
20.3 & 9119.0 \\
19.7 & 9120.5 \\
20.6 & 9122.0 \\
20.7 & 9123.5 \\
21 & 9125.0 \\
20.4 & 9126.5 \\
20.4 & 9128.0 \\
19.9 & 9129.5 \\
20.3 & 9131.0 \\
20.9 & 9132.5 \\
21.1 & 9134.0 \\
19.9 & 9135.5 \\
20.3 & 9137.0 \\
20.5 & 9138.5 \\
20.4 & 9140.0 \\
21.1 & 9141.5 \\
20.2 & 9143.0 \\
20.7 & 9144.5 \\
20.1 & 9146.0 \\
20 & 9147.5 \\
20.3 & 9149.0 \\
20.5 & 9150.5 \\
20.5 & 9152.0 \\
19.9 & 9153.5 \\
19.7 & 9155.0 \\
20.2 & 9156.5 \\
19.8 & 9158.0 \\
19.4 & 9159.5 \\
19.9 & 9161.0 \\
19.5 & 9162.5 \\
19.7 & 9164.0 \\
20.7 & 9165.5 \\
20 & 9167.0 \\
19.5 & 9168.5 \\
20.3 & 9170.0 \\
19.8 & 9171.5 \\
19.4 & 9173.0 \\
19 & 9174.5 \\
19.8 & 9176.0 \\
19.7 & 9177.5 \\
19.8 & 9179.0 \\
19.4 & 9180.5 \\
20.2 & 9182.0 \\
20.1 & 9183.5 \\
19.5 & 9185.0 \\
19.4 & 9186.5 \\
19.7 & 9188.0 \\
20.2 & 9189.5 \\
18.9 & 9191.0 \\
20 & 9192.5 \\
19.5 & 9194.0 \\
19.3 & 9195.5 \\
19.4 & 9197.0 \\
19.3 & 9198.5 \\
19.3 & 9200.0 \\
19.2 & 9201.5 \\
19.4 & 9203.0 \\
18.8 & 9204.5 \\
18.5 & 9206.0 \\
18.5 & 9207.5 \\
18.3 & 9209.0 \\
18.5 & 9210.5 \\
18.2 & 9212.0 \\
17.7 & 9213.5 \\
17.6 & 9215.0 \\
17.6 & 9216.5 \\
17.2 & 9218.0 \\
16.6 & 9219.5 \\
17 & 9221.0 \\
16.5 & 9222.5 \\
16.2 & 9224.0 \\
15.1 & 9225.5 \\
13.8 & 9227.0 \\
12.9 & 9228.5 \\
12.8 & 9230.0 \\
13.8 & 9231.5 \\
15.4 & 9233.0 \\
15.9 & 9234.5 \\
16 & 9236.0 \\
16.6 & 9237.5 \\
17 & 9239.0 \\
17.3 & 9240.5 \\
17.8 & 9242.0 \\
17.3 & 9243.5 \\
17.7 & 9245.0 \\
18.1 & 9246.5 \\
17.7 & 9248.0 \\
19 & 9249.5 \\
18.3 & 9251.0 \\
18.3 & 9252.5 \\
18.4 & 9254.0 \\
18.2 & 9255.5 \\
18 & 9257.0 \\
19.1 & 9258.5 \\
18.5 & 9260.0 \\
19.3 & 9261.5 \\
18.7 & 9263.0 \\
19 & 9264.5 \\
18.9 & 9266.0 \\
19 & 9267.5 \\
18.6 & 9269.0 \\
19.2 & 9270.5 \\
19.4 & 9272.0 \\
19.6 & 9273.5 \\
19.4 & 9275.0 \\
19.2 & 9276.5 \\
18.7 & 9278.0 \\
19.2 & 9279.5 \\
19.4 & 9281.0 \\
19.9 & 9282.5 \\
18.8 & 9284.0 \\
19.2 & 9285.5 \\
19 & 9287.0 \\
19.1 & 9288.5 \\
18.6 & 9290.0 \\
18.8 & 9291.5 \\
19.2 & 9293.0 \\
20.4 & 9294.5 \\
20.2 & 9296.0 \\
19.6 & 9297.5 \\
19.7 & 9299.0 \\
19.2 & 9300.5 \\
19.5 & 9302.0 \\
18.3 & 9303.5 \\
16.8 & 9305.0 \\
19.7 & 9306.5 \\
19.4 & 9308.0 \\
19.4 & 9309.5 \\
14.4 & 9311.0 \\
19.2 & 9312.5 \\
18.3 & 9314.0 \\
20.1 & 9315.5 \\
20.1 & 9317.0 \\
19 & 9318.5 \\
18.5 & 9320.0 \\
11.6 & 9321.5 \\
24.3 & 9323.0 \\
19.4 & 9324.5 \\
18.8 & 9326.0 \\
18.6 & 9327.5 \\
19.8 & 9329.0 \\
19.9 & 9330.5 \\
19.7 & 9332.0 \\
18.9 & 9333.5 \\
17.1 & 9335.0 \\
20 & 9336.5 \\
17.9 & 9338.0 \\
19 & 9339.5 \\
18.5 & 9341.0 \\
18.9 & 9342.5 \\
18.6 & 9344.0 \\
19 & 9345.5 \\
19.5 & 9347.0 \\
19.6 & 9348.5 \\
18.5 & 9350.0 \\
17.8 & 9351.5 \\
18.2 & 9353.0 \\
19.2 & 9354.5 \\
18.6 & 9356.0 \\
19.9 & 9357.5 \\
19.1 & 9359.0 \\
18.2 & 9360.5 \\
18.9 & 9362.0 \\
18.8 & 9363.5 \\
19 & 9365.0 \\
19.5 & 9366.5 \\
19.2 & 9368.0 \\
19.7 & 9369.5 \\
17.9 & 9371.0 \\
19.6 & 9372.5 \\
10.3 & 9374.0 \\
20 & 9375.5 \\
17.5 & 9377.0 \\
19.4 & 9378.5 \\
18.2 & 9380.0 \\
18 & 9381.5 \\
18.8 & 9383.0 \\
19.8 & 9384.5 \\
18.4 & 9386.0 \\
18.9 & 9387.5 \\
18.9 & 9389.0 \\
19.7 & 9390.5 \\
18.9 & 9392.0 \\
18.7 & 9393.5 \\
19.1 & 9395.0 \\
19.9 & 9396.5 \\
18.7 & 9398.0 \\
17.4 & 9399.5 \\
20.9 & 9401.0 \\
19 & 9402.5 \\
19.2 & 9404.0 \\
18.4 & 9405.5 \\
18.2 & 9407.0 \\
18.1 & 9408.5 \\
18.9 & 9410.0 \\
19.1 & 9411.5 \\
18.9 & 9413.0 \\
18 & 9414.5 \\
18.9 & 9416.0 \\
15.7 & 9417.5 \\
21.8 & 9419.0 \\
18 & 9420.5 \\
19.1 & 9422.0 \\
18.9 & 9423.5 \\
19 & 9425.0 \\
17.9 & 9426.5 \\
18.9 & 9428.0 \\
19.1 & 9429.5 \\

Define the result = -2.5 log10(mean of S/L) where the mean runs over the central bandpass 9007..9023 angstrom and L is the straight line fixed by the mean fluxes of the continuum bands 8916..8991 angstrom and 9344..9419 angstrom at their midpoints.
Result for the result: 0.31 mag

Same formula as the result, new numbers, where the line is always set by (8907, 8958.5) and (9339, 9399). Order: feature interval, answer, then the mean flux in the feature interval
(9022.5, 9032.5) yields 0.14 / 18.8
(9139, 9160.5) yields 0.01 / 20.2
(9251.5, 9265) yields 0.06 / 18.6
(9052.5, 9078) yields 0.03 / 20.5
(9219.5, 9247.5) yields 0.23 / 16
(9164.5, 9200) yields 0.03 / 19.7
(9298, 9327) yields 0.02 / 18.7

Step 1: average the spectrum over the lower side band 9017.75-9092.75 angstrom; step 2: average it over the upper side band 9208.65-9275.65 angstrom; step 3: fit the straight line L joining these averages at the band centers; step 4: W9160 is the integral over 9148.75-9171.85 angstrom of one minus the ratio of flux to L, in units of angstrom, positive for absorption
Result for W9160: -1.8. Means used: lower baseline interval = 20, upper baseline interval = 17.4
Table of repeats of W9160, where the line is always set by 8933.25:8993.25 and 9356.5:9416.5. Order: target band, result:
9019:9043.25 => 1.8 angstrom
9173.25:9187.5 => 0.1 angstrom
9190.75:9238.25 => 5.7 angstrom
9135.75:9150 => -0.3 angstrom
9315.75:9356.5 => 0.2 angstrom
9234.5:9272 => 2.4 angstrom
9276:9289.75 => 0.1 angstrom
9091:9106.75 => -0.3 angstrom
